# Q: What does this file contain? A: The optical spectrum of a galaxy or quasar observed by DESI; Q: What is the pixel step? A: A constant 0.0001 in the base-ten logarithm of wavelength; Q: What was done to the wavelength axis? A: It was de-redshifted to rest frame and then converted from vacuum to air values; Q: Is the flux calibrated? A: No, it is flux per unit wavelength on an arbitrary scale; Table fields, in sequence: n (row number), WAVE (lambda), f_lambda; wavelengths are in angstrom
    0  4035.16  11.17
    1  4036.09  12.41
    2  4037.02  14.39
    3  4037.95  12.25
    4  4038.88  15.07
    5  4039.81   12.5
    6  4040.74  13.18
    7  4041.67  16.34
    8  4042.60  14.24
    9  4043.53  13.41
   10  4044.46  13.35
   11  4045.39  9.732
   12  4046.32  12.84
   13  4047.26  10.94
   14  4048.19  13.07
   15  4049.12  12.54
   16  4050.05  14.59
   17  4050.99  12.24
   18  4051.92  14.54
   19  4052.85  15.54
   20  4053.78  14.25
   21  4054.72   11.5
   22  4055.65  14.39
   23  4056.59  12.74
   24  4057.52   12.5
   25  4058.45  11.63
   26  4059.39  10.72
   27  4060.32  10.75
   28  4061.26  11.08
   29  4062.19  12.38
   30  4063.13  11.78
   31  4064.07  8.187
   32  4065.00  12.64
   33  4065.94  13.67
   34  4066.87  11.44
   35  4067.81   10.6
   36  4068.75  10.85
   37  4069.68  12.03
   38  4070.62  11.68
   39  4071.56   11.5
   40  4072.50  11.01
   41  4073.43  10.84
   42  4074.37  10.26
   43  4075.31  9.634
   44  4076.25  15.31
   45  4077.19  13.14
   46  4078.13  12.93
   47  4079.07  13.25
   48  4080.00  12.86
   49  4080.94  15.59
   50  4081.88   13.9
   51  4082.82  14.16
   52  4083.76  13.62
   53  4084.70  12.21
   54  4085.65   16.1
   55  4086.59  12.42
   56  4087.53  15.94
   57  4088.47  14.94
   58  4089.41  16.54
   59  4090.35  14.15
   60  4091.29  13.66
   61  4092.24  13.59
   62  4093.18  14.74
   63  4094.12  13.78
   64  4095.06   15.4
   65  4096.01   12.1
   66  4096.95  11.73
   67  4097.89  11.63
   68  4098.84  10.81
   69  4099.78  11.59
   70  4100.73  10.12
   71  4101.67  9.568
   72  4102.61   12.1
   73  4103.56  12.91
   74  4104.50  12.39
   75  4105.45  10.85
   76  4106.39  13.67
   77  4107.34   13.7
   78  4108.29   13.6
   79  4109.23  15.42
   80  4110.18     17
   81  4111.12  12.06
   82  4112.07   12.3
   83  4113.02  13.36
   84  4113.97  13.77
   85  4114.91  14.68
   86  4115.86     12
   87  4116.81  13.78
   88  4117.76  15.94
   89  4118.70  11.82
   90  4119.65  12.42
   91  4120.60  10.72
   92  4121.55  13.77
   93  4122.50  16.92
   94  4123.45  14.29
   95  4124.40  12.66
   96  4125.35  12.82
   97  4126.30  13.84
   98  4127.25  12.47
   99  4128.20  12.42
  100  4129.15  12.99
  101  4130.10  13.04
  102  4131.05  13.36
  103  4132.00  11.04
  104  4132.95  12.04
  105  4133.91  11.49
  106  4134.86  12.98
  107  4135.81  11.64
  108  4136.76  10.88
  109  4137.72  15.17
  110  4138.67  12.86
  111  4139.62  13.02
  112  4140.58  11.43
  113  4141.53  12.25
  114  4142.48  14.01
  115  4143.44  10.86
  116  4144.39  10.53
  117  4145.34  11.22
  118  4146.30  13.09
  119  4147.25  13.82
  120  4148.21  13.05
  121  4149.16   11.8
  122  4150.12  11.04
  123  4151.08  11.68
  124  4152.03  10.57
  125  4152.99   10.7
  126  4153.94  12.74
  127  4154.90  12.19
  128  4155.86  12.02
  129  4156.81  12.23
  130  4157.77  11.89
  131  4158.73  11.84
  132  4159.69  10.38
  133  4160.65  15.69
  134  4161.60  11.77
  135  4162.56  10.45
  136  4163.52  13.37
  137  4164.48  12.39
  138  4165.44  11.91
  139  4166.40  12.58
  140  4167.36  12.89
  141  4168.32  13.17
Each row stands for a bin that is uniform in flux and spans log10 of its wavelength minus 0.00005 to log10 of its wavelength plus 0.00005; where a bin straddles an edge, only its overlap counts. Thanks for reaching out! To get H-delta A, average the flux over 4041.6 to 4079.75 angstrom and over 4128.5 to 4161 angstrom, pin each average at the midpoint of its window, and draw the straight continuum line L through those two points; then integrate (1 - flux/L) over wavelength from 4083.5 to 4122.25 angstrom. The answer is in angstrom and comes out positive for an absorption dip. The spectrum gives -3.2 angstrom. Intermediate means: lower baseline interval 12.3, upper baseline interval 12.2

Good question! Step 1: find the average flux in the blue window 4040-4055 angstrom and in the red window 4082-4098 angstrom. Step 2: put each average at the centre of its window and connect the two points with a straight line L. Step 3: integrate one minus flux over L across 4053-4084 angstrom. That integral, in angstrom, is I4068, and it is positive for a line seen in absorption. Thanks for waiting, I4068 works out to 3.2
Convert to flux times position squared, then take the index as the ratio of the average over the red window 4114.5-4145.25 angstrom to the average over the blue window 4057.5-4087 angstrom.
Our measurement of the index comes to 1.08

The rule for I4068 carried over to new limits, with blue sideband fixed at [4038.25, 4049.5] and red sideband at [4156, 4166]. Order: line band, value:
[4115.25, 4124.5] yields -0.72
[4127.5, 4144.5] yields 0.01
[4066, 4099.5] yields -0.51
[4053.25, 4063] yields 0.59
